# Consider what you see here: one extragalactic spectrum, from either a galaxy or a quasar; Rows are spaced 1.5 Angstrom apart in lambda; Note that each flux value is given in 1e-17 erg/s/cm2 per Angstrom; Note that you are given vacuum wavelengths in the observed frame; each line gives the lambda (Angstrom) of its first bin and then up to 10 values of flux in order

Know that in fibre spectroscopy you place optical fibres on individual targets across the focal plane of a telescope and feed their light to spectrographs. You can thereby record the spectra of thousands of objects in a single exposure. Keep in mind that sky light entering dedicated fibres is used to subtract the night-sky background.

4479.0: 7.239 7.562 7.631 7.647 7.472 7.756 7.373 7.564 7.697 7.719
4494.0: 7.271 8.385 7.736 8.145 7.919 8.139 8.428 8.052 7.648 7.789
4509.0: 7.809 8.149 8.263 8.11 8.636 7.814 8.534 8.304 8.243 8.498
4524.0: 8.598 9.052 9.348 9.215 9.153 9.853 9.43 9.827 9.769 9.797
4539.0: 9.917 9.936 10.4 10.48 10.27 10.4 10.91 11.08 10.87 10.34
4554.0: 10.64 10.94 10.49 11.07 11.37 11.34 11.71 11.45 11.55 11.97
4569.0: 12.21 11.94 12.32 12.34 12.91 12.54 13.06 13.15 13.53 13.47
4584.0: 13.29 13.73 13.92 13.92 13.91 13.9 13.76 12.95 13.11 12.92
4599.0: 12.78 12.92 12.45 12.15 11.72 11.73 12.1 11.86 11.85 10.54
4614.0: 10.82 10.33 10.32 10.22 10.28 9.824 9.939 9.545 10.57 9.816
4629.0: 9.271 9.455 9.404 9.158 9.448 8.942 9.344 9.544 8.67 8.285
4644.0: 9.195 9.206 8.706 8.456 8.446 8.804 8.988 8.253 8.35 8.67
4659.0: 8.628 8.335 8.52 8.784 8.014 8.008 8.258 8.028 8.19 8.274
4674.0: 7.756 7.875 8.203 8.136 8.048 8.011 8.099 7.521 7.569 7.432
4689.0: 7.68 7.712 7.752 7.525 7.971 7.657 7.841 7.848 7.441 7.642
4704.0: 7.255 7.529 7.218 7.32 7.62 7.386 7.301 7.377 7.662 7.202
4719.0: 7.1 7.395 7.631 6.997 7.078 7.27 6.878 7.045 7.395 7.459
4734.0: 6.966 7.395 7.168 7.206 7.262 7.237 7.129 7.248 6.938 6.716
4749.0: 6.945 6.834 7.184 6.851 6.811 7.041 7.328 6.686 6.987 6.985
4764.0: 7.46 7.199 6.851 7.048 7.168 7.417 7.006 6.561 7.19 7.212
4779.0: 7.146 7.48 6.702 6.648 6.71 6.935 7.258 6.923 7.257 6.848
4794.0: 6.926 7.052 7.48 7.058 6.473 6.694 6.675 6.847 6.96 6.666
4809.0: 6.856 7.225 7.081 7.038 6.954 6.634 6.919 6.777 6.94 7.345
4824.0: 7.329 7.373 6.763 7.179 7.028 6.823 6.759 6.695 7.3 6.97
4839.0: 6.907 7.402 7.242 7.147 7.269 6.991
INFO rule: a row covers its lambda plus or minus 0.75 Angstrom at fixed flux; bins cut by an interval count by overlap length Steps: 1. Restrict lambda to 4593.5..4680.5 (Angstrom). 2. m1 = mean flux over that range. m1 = 9.71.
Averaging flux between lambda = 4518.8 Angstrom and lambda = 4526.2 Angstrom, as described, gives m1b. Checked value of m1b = 8.54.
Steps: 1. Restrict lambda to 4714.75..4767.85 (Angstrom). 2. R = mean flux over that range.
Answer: 7.13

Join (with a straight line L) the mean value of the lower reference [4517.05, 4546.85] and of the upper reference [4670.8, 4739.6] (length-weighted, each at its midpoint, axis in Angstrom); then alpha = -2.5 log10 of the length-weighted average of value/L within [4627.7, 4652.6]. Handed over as -0.099 mag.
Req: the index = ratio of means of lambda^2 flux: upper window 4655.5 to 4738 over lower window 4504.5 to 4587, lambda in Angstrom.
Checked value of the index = 0.78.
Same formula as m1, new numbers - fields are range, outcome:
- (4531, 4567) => 10.6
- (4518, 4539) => 9.17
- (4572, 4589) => 13.2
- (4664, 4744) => 7.57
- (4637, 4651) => 8.87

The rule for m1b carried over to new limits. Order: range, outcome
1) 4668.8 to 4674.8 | 8.06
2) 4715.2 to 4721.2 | 7.34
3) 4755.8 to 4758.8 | 7.18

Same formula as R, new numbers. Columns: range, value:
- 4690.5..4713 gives 7.57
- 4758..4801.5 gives 7.02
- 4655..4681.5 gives 8.23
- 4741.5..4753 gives 7.01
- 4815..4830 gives 7.03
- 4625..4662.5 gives 8.99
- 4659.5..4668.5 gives 8.33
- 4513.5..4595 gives 11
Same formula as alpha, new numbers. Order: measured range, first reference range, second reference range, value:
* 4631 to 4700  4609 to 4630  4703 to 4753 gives 0.08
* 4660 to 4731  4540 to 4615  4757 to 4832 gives 0.21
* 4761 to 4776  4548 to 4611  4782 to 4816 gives 0.09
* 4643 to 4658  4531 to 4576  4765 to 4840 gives 0.08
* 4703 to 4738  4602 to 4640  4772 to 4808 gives 0.15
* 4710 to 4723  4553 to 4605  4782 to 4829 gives 0.23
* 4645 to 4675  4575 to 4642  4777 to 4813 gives 0.21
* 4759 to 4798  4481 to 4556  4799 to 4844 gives 0.03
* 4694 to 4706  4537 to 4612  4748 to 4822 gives 0.18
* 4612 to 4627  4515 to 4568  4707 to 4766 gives -0.15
